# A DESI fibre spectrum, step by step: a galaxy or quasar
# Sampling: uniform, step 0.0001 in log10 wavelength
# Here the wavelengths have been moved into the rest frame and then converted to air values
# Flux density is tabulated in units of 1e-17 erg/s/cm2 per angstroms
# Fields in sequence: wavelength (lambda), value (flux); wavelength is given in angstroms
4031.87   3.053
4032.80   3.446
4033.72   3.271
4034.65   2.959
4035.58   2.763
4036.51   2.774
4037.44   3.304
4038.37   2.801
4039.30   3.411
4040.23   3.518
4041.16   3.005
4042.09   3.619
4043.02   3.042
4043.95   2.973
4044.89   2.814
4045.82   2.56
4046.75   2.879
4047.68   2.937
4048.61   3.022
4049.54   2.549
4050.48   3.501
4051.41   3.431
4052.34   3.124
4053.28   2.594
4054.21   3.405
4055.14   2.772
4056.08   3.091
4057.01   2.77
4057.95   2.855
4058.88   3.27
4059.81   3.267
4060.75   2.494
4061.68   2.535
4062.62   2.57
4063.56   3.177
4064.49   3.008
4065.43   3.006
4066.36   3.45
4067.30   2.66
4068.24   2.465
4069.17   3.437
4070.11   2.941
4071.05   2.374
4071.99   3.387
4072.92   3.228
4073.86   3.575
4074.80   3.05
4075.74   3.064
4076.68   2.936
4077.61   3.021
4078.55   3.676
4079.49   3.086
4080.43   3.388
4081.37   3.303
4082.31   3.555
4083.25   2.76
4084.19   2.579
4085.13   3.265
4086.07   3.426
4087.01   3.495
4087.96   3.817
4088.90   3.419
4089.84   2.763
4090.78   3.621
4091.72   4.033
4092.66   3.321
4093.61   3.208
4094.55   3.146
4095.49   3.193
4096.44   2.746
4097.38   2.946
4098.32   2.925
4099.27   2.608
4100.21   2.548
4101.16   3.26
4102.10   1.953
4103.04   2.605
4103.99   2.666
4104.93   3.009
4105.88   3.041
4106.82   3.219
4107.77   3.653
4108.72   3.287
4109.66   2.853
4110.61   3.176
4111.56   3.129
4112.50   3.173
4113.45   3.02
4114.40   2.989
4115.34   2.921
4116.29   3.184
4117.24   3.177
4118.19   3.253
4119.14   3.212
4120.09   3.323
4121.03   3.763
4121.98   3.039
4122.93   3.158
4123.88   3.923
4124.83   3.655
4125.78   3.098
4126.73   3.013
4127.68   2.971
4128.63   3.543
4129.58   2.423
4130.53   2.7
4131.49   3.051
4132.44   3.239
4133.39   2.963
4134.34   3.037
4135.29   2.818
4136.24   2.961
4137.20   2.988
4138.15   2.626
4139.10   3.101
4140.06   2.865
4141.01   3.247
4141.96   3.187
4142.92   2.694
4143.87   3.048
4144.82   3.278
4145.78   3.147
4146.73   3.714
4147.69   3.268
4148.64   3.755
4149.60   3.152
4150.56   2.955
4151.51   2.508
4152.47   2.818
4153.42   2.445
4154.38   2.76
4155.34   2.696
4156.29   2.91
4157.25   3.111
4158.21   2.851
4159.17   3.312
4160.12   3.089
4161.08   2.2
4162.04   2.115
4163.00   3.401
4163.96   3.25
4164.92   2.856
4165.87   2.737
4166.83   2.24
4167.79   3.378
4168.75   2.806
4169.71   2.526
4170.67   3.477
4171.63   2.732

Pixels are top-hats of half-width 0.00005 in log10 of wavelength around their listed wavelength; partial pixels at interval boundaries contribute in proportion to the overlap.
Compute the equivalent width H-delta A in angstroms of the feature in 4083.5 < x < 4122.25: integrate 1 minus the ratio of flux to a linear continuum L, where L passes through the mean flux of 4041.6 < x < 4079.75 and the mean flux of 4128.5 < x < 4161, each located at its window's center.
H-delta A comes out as -1.5 angstroms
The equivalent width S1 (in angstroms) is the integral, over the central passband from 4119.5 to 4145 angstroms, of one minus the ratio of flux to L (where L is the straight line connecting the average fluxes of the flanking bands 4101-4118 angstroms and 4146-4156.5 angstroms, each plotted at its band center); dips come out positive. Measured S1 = -0.7 angstroms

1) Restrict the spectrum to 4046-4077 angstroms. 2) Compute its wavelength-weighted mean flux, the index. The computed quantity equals 2.99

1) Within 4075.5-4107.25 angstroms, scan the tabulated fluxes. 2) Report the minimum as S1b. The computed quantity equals 1.953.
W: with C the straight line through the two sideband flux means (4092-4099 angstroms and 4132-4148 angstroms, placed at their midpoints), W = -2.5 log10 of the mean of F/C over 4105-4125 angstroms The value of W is -0.055 mag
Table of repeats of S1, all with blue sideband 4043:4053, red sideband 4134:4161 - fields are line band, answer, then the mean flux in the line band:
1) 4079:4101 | -1.5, 3.18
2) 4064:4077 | -0.3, 3.04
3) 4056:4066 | 0.2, 2.91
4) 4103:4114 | -0.4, 3.09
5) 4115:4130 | -1.2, 3.23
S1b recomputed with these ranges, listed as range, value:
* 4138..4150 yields 2.626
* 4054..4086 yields 2.374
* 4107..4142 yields 2.423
